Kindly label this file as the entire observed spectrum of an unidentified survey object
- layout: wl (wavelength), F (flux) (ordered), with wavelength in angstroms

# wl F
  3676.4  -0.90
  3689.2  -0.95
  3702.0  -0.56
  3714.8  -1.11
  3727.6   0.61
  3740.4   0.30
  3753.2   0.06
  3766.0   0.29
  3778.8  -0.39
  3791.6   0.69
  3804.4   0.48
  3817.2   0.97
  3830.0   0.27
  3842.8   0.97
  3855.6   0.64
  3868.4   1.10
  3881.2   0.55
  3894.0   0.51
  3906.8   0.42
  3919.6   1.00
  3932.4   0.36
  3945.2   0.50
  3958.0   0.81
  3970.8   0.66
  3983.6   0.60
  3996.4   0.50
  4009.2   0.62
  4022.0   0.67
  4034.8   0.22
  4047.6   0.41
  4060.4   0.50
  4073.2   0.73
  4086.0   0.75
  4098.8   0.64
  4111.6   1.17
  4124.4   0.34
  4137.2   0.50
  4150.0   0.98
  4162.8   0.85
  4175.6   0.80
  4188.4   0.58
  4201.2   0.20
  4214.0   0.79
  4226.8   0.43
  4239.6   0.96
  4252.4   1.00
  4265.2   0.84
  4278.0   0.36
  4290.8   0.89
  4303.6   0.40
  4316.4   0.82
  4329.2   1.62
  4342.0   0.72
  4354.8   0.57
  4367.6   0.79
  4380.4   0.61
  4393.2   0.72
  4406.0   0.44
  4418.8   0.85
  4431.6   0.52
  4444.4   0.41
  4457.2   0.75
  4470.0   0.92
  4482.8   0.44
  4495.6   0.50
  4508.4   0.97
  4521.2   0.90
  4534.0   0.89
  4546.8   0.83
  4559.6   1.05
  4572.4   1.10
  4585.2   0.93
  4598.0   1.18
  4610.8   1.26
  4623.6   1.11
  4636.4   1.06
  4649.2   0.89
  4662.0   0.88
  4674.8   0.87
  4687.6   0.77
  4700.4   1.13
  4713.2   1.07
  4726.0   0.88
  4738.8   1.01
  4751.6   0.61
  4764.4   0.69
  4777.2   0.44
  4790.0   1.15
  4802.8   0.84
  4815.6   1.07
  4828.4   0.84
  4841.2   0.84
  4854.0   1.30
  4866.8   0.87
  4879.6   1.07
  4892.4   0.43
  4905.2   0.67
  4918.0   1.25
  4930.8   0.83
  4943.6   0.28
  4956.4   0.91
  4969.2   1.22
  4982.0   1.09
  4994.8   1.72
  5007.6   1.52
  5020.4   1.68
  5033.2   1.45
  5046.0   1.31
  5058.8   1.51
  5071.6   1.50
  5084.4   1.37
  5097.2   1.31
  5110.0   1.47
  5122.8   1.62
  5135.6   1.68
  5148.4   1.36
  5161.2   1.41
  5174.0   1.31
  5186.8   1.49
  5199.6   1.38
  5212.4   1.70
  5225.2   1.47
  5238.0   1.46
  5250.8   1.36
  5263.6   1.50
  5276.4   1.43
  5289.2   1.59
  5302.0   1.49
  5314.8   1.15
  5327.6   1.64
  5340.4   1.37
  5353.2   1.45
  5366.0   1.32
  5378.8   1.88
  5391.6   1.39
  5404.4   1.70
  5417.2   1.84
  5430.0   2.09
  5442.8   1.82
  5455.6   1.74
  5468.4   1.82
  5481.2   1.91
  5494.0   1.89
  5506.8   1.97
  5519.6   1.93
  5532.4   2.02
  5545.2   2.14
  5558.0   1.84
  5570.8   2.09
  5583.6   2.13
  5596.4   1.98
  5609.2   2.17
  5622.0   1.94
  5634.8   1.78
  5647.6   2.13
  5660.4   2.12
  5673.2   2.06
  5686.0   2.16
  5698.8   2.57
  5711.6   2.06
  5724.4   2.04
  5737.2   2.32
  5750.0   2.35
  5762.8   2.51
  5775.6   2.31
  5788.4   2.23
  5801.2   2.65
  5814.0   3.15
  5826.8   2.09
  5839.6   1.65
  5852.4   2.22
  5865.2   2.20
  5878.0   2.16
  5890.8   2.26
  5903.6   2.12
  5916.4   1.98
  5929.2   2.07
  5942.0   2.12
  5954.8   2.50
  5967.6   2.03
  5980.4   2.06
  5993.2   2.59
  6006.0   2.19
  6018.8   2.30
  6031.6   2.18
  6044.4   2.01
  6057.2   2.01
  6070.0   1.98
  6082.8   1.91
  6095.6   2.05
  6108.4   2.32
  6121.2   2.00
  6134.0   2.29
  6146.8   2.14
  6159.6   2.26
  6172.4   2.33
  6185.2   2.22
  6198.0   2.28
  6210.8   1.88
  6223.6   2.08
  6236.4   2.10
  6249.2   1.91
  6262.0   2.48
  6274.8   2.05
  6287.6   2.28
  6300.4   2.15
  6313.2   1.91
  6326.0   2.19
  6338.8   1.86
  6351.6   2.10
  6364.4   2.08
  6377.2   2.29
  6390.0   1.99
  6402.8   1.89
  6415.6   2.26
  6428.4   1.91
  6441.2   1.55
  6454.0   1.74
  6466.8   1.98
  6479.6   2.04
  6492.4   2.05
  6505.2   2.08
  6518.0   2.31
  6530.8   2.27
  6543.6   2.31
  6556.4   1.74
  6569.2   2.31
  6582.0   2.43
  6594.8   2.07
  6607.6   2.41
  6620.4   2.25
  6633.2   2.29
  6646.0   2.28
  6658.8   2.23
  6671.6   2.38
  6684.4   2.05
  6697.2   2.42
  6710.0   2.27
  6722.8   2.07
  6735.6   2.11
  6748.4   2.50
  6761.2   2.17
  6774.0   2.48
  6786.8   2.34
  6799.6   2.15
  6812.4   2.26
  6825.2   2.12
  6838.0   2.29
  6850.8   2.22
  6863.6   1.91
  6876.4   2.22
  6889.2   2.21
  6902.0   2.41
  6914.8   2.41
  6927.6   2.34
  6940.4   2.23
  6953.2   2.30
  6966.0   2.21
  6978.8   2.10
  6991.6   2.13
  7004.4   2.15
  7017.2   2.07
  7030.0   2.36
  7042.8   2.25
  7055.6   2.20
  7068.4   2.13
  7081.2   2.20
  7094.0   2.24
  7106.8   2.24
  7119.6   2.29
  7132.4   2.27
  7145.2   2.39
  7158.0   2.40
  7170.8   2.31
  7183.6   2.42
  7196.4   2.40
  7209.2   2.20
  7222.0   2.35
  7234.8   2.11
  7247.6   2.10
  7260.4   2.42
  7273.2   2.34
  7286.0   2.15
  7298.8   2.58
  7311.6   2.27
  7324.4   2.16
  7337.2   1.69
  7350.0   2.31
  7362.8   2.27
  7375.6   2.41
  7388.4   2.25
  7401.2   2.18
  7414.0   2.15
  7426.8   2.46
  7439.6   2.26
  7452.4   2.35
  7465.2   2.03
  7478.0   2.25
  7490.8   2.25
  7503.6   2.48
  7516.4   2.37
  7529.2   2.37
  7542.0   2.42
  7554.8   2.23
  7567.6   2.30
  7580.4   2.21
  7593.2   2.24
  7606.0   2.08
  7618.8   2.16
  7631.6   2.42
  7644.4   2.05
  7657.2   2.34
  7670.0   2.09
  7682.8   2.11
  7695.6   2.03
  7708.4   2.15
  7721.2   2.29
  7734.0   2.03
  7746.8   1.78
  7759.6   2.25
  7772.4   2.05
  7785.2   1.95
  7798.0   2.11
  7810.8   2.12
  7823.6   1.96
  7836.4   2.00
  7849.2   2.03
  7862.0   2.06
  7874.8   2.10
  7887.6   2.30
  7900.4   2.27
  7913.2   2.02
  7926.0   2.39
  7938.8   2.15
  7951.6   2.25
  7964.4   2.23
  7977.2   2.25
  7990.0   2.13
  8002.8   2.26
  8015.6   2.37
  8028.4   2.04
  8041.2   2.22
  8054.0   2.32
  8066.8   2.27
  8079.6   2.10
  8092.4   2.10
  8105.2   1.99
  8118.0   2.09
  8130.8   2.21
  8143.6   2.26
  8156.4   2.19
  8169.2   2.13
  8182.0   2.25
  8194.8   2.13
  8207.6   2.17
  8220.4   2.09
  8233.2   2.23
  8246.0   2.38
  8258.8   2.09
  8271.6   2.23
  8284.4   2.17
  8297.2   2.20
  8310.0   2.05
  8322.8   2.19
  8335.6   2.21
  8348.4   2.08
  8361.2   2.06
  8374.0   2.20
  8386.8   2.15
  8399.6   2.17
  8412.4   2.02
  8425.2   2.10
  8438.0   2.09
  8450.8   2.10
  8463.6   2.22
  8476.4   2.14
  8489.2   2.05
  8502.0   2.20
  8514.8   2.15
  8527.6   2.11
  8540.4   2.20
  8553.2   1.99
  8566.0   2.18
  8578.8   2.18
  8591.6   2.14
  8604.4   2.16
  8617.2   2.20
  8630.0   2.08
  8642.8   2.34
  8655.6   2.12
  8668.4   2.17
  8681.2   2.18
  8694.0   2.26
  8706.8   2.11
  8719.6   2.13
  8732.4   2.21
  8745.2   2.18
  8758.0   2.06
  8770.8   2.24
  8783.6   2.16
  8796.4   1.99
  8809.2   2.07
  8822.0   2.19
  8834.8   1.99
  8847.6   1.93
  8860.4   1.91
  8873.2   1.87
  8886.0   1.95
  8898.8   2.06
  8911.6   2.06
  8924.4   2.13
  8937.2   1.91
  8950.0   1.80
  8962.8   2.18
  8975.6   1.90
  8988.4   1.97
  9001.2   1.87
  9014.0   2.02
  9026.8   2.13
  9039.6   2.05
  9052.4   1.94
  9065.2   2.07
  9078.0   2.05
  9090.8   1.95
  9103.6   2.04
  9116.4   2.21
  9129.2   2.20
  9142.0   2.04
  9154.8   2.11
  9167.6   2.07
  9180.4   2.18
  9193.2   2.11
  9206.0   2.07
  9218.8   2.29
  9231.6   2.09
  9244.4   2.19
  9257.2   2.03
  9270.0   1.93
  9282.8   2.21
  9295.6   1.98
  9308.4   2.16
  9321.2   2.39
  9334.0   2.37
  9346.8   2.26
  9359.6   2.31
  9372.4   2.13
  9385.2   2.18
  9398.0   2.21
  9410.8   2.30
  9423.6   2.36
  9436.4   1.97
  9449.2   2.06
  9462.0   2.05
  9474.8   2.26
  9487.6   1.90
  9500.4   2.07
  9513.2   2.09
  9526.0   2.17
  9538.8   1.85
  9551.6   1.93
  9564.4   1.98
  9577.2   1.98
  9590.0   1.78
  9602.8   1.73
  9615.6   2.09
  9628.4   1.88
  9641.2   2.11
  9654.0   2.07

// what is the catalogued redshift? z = 0.24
